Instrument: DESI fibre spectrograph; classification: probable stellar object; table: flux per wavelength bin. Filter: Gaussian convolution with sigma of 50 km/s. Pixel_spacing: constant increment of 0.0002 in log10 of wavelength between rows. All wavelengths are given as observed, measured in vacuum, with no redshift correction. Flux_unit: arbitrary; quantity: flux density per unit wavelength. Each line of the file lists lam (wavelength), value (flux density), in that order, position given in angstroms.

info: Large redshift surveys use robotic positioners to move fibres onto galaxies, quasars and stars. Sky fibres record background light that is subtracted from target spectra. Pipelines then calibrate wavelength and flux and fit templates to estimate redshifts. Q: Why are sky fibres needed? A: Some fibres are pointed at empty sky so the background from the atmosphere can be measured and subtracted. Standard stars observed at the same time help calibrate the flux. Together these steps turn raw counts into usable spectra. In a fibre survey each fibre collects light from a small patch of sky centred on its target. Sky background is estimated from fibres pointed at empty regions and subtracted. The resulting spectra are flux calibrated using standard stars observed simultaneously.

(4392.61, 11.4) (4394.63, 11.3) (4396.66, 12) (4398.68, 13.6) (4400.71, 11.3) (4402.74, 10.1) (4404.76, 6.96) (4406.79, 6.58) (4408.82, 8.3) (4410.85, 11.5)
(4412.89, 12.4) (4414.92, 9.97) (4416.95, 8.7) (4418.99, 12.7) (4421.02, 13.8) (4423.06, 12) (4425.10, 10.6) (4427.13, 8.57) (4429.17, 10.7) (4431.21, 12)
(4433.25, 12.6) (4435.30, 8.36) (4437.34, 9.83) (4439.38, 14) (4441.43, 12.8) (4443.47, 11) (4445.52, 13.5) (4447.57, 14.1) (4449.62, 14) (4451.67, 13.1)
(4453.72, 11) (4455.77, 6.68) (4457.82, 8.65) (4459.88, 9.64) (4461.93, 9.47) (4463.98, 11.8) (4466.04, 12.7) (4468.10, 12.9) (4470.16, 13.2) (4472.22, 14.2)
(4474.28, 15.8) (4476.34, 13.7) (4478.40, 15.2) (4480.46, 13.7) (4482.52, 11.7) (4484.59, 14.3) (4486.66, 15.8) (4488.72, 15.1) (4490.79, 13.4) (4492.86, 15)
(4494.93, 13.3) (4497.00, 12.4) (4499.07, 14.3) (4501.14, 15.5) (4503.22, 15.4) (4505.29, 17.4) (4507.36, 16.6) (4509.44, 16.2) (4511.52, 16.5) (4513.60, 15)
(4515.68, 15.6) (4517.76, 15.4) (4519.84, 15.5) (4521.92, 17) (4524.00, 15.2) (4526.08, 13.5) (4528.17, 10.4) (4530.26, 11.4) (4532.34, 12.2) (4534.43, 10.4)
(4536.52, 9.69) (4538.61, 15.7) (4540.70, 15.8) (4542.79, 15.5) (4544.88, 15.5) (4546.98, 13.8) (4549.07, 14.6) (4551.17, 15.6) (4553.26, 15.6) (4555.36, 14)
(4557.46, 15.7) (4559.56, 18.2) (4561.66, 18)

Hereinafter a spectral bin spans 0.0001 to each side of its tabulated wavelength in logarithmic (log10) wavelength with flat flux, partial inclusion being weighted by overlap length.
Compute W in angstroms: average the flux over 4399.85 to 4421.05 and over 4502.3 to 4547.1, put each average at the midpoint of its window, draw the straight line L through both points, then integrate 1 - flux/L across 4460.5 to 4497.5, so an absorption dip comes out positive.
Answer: -2.2 angstroms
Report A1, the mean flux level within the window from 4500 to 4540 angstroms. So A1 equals 14.5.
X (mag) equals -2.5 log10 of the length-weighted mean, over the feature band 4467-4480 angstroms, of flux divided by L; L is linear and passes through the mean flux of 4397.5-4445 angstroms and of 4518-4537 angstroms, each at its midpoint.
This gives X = -0.19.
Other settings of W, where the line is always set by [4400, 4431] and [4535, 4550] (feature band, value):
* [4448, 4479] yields -0.82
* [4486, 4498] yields -1.37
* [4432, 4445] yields -0.58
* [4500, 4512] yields -2.85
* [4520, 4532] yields 0.13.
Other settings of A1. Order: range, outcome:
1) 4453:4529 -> 13.8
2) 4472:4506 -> 14.5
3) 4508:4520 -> 15.7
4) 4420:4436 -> 11.1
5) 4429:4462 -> 11.3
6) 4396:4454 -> 11.2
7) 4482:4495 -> 14.2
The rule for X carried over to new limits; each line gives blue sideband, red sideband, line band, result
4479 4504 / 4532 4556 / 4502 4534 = -0.05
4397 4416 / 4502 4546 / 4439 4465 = 0.03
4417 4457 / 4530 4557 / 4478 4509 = -0.14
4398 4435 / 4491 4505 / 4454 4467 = 0.27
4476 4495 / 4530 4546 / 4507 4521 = -0.15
